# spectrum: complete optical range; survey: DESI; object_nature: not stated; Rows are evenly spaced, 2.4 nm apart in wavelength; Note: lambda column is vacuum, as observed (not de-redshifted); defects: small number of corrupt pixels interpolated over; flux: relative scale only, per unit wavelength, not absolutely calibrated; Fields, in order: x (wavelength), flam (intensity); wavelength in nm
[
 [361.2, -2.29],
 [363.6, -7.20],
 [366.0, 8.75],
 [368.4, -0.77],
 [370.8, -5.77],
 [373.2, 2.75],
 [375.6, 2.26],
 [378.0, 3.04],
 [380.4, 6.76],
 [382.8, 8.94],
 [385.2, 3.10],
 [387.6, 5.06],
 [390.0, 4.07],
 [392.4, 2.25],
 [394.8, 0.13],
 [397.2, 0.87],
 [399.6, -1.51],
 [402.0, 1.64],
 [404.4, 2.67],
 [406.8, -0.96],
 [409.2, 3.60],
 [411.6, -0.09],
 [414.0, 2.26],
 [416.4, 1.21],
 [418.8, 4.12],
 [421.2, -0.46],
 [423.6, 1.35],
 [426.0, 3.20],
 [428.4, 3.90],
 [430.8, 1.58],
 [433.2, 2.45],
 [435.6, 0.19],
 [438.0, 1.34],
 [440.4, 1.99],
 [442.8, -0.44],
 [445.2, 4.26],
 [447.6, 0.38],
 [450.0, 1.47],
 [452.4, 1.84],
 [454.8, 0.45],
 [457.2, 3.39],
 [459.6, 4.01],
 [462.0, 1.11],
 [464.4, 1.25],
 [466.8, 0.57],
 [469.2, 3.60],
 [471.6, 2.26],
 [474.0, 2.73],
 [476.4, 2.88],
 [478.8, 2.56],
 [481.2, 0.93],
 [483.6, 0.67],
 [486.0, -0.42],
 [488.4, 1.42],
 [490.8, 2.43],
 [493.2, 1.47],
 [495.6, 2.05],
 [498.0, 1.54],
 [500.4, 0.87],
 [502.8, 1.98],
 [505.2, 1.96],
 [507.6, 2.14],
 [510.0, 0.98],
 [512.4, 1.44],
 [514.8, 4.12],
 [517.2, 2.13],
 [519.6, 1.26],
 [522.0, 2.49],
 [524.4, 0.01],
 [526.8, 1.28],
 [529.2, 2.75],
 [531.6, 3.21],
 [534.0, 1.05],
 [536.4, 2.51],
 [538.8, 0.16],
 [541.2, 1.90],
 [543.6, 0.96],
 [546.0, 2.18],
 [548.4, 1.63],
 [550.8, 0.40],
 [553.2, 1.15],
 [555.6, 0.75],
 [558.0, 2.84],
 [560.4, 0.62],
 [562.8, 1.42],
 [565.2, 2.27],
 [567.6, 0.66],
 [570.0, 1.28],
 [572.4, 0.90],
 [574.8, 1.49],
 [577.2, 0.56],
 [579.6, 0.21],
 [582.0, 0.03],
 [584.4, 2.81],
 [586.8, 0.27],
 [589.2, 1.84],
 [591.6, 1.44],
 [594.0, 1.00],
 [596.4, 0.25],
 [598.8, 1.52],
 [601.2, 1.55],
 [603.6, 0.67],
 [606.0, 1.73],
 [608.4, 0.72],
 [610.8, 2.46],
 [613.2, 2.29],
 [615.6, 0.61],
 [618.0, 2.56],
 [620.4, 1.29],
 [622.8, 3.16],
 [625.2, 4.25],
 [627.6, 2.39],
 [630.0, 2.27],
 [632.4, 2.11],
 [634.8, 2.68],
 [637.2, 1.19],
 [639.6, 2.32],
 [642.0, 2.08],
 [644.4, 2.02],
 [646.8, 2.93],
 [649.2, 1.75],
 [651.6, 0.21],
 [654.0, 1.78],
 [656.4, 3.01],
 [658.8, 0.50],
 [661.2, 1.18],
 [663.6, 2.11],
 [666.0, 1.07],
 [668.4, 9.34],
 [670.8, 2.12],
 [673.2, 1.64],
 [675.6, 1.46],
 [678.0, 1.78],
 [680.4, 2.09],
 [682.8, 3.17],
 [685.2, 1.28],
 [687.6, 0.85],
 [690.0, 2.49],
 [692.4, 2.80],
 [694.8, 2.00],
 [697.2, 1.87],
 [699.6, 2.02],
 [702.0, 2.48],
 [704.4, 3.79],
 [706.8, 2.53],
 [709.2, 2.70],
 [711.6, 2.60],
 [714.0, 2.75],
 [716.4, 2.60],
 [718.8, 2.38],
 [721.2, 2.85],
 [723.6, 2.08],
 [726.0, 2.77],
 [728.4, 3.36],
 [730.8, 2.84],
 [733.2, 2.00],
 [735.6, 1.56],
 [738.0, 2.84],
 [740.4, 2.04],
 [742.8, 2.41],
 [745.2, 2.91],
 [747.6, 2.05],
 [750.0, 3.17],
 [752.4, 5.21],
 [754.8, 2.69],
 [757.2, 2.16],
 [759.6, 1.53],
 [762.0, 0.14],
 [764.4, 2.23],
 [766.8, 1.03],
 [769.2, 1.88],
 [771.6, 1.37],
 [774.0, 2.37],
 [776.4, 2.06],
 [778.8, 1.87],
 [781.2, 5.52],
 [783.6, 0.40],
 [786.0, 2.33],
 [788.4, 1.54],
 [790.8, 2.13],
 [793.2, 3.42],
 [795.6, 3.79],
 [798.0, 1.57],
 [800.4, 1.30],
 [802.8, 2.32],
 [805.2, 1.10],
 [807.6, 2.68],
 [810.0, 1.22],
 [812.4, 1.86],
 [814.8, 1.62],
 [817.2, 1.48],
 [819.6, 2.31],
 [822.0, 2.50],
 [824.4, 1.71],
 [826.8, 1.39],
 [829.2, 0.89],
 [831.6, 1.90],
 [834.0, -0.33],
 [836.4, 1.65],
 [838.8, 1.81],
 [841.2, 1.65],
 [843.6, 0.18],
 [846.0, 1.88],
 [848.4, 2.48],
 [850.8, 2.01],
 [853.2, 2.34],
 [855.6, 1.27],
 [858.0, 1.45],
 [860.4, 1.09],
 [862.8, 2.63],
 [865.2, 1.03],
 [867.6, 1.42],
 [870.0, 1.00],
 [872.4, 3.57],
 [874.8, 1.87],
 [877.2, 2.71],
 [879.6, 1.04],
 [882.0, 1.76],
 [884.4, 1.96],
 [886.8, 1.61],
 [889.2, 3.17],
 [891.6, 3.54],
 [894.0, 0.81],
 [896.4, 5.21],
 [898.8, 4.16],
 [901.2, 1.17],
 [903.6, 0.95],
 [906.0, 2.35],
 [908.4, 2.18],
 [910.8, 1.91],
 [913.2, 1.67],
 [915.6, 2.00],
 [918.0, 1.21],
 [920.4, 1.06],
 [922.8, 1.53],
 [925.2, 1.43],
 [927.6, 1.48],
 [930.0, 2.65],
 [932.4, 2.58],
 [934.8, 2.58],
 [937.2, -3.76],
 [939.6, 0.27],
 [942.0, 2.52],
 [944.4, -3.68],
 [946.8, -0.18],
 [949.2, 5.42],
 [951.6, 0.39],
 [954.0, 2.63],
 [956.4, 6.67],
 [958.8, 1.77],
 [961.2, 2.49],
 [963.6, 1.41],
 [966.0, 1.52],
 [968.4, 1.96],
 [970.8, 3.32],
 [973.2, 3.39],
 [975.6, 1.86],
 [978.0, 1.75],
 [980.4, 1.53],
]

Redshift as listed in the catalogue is 0.792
